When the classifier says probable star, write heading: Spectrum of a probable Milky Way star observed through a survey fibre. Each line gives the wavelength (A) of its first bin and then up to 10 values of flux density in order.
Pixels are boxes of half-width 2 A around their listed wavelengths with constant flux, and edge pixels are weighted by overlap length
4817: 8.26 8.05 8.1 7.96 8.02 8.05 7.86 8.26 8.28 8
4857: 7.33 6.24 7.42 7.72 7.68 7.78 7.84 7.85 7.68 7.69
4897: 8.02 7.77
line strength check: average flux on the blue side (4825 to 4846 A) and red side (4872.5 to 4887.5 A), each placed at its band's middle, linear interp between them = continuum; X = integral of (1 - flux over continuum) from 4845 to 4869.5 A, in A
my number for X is 1.1 A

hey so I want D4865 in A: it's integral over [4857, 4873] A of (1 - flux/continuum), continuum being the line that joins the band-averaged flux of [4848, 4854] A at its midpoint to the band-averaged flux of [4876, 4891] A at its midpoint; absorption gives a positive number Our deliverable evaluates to 1.5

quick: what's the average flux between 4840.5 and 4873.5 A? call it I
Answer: 7.63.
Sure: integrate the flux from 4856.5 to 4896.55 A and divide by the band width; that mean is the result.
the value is 7.55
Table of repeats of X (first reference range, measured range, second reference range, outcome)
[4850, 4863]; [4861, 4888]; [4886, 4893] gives -0.3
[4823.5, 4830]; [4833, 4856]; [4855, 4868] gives -1.6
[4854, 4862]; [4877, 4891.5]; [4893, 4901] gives -0.4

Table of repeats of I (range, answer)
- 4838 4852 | 8.12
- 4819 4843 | 8.01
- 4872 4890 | 7.78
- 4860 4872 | 7.25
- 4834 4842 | 7.97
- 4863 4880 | 7.66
